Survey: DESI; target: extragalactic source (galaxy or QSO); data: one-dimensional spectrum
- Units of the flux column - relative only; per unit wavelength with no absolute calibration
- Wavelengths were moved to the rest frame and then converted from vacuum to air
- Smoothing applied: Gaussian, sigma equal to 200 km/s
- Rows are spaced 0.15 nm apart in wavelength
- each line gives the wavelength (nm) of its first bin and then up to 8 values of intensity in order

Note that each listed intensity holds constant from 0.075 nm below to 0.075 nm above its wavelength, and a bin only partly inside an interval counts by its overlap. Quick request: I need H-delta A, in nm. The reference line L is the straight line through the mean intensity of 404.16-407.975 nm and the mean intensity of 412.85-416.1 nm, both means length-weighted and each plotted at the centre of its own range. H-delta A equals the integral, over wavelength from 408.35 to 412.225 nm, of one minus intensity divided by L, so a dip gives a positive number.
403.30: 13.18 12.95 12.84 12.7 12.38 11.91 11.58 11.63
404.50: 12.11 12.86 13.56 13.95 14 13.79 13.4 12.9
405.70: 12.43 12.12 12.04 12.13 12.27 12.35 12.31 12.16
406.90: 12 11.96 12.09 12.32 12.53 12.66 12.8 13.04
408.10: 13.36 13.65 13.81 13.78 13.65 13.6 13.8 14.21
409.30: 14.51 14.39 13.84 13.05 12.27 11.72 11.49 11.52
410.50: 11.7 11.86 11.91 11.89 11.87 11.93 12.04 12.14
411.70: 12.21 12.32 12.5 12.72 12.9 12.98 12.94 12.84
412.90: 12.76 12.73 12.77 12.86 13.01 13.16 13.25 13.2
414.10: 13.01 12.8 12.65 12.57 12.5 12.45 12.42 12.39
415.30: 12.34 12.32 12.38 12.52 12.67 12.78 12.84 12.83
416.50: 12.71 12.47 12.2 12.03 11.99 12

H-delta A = -0.02 nm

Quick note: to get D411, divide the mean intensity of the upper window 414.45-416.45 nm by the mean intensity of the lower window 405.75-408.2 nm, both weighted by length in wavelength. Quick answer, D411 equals 1.01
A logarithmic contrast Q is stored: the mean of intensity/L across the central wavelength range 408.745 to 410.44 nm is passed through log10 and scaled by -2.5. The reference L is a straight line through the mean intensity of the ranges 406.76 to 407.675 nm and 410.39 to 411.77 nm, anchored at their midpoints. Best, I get -0.09 mag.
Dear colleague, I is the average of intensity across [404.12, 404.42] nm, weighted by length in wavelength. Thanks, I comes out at 11.6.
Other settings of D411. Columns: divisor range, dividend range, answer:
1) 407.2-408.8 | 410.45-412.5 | 0.93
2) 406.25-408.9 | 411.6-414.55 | 1.00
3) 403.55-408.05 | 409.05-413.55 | 1.00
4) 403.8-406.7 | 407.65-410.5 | 1.05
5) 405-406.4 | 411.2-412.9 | 0.98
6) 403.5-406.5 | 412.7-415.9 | 1.00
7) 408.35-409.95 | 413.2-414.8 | 0.94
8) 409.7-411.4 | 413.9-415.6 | 1.06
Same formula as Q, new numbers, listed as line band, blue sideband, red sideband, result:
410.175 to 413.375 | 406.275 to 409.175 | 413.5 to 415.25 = 0.04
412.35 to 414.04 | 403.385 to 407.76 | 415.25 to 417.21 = -0.04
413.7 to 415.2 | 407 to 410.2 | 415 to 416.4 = -0.01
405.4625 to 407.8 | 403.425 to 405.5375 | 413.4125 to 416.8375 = 0.04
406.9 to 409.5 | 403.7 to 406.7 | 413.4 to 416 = -0.05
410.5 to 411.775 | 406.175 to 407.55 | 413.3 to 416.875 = 0.04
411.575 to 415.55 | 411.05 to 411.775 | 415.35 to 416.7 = -0.03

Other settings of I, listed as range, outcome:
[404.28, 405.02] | 12.8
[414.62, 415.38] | 12.4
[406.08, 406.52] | 12.3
